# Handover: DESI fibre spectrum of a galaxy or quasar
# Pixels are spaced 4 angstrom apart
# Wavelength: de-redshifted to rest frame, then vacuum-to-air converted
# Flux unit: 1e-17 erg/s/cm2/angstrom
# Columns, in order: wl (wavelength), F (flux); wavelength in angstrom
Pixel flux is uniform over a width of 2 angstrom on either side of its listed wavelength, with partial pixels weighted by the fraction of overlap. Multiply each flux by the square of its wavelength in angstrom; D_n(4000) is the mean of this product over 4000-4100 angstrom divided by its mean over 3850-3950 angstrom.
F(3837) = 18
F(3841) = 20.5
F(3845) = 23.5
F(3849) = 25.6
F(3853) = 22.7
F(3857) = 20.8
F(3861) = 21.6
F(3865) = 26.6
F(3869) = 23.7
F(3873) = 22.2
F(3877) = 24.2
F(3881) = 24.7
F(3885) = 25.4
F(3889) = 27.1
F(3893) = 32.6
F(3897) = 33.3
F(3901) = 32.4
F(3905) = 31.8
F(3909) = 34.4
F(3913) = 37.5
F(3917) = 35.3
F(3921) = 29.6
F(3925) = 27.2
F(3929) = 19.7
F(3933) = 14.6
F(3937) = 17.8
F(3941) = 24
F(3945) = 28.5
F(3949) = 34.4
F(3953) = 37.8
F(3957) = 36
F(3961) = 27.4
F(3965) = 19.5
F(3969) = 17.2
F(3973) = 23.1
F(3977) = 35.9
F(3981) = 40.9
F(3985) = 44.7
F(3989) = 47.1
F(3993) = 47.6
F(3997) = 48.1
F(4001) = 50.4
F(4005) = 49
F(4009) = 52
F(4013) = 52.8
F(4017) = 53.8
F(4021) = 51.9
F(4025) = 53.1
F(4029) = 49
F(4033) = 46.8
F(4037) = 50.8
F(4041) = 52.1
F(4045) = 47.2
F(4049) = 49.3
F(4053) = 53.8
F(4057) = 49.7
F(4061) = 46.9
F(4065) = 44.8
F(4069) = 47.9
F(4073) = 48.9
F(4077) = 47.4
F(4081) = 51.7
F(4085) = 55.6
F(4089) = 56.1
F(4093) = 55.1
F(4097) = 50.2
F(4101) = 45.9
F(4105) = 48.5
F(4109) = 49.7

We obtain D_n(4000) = 2.04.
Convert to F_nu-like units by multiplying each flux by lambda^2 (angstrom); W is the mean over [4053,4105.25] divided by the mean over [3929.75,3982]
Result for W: 1.97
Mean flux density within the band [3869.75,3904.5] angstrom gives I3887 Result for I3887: 27.8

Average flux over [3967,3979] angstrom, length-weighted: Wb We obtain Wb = 25.4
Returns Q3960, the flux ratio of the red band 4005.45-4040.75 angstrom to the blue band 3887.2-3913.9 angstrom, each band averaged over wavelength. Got 1.57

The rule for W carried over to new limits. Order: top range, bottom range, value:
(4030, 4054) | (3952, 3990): 1.59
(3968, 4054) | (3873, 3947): 1.77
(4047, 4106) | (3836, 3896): 2.30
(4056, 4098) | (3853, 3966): 1.99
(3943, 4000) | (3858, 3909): 1.35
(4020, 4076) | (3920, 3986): 1.85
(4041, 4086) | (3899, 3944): 1.92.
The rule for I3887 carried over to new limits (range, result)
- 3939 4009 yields 36.4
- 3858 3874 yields 23.4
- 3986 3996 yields 47.2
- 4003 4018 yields 51.8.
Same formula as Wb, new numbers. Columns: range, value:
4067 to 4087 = 50.3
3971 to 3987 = 36.1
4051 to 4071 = 48.6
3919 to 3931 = 25.5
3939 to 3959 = 32.1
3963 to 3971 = 18.4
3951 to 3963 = 33.7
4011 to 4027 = 52.9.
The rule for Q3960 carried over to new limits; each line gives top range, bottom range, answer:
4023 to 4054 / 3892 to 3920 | 1.48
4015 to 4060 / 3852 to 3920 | 1.80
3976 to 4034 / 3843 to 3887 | 2.04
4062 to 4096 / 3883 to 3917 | 1.59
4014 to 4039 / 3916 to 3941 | 2.16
